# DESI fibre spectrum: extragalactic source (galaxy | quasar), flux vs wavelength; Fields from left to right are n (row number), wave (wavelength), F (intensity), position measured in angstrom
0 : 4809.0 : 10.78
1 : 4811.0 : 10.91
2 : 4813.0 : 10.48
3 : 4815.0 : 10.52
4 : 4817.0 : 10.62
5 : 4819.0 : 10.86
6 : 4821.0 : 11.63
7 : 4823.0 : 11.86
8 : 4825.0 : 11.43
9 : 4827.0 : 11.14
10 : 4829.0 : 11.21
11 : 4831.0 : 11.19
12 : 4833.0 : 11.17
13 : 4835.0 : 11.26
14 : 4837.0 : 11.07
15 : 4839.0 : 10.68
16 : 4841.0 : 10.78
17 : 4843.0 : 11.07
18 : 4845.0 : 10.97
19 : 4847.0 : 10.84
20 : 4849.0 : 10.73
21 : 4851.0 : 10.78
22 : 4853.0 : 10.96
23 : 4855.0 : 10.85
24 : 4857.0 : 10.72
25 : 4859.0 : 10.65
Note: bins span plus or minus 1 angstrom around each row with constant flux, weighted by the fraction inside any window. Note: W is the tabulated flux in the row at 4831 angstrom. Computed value 11.19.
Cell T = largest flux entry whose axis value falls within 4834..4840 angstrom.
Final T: 11.26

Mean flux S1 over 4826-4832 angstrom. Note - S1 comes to 11.2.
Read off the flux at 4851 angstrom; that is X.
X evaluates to 10.78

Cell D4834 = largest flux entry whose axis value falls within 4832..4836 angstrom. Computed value 11.26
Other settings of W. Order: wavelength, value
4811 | 10.91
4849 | 10.73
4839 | 10.68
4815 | 10.52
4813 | 10.48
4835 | 11.26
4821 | 11.63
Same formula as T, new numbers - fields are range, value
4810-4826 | 11.86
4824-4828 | 11.43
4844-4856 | 10.97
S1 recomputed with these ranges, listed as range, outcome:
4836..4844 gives 10.9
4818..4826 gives 11.4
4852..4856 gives 10.9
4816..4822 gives 11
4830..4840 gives 11.1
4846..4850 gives 10.8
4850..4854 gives 10.9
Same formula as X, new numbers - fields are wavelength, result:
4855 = 10.85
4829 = 11.21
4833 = 11.17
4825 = 11.43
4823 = 11.86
